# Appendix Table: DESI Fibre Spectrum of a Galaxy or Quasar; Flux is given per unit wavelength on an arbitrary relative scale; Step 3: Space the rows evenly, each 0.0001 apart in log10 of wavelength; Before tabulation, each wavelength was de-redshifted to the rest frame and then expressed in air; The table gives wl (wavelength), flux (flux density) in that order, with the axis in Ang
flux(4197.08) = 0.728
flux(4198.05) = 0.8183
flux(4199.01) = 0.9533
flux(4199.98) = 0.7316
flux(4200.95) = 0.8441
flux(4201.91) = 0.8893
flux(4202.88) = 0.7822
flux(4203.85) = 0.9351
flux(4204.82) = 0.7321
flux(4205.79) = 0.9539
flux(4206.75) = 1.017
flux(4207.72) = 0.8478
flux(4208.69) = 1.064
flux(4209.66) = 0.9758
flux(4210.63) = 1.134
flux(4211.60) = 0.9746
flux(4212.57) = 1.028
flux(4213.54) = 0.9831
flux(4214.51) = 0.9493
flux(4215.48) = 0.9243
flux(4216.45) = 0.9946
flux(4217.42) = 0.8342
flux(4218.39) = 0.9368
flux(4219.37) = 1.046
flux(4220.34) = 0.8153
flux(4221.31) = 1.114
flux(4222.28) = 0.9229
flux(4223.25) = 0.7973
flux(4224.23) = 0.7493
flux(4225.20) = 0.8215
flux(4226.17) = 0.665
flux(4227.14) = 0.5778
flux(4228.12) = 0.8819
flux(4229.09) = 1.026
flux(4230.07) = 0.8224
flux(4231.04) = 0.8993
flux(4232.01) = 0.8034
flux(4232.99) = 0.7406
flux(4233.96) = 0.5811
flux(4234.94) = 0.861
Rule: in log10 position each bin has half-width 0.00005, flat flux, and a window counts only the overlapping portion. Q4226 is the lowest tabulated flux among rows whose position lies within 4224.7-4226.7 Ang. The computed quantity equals 0.665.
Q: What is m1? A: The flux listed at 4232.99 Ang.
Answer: 0.7406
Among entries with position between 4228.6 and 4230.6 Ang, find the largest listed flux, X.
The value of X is 1.026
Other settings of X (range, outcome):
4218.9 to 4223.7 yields 1.114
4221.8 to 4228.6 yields 0.9229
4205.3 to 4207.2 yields 1.017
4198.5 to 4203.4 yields 0.9533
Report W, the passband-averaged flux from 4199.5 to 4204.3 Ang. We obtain 0.836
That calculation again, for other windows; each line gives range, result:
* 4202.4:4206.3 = 0.853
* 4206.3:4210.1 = 0.975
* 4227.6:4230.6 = 0.905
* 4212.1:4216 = 0.972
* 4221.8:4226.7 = 0.79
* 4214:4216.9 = 0.956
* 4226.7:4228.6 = 0.731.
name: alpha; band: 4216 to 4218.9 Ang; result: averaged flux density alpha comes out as 0.92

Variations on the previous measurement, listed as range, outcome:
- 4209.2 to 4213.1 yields 1.03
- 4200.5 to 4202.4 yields 0.869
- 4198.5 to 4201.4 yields 0.843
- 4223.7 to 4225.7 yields 0.784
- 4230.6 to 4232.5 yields 0.851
